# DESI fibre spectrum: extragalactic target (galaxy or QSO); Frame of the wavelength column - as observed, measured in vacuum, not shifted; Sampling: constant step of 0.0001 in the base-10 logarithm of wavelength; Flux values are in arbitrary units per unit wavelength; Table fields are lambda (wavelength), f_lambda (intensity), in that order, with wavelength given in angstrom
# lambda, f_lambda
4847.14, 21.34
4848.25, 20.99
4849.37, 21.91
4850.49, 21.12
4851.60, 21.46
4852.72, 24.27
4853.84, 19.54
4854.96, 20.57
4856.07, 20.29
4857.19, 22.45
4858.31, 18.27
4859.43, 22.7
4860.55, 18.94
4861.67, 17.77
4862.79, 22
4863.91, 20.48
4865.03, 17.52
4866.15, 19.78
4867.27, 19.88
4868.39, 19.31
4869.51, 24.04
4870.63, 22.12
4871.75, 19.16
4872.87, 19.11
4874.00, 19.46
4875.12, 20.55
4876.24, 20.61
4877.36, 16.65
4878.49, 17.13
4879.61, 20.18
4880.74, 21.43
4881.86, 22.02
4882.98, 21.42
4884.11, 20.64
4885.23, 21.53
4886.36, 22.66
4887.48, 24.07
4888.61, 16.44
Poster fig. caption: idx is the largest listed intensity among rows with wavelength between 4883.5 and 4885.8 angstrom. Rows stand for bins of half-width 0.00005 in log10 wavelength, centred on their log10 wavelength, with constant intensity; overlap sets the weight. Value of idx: 21.53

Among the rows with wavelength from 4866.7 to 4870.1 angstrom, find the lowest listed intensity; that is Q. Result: 19.31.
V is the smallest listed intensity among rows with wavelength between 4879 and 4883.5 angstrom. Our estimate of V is 20.18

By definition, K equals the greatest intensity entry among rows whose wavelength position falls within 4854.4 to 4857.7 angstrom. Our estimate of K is 22.45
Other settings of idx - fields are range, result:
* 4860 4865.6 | 22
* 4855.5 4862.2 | 22.7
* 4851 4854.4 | 24.27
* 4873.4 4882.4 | 22.02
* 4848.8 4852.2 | 21.91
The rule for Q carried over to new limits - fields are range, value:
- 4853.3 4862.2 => 17.77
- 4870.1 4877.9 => 16.65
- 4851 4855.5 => 19.54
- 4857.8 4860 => 18.27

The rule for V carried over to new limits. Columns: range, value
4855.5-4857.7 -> 20.29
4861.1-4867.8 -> 17.52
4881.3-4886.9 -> 20.64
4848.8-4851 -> 21.12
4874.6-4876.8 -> 20.55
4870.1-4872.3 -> 19.16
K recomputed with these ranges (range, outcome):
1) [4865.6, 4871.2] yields 24.04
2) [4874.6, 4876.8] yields 20.61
